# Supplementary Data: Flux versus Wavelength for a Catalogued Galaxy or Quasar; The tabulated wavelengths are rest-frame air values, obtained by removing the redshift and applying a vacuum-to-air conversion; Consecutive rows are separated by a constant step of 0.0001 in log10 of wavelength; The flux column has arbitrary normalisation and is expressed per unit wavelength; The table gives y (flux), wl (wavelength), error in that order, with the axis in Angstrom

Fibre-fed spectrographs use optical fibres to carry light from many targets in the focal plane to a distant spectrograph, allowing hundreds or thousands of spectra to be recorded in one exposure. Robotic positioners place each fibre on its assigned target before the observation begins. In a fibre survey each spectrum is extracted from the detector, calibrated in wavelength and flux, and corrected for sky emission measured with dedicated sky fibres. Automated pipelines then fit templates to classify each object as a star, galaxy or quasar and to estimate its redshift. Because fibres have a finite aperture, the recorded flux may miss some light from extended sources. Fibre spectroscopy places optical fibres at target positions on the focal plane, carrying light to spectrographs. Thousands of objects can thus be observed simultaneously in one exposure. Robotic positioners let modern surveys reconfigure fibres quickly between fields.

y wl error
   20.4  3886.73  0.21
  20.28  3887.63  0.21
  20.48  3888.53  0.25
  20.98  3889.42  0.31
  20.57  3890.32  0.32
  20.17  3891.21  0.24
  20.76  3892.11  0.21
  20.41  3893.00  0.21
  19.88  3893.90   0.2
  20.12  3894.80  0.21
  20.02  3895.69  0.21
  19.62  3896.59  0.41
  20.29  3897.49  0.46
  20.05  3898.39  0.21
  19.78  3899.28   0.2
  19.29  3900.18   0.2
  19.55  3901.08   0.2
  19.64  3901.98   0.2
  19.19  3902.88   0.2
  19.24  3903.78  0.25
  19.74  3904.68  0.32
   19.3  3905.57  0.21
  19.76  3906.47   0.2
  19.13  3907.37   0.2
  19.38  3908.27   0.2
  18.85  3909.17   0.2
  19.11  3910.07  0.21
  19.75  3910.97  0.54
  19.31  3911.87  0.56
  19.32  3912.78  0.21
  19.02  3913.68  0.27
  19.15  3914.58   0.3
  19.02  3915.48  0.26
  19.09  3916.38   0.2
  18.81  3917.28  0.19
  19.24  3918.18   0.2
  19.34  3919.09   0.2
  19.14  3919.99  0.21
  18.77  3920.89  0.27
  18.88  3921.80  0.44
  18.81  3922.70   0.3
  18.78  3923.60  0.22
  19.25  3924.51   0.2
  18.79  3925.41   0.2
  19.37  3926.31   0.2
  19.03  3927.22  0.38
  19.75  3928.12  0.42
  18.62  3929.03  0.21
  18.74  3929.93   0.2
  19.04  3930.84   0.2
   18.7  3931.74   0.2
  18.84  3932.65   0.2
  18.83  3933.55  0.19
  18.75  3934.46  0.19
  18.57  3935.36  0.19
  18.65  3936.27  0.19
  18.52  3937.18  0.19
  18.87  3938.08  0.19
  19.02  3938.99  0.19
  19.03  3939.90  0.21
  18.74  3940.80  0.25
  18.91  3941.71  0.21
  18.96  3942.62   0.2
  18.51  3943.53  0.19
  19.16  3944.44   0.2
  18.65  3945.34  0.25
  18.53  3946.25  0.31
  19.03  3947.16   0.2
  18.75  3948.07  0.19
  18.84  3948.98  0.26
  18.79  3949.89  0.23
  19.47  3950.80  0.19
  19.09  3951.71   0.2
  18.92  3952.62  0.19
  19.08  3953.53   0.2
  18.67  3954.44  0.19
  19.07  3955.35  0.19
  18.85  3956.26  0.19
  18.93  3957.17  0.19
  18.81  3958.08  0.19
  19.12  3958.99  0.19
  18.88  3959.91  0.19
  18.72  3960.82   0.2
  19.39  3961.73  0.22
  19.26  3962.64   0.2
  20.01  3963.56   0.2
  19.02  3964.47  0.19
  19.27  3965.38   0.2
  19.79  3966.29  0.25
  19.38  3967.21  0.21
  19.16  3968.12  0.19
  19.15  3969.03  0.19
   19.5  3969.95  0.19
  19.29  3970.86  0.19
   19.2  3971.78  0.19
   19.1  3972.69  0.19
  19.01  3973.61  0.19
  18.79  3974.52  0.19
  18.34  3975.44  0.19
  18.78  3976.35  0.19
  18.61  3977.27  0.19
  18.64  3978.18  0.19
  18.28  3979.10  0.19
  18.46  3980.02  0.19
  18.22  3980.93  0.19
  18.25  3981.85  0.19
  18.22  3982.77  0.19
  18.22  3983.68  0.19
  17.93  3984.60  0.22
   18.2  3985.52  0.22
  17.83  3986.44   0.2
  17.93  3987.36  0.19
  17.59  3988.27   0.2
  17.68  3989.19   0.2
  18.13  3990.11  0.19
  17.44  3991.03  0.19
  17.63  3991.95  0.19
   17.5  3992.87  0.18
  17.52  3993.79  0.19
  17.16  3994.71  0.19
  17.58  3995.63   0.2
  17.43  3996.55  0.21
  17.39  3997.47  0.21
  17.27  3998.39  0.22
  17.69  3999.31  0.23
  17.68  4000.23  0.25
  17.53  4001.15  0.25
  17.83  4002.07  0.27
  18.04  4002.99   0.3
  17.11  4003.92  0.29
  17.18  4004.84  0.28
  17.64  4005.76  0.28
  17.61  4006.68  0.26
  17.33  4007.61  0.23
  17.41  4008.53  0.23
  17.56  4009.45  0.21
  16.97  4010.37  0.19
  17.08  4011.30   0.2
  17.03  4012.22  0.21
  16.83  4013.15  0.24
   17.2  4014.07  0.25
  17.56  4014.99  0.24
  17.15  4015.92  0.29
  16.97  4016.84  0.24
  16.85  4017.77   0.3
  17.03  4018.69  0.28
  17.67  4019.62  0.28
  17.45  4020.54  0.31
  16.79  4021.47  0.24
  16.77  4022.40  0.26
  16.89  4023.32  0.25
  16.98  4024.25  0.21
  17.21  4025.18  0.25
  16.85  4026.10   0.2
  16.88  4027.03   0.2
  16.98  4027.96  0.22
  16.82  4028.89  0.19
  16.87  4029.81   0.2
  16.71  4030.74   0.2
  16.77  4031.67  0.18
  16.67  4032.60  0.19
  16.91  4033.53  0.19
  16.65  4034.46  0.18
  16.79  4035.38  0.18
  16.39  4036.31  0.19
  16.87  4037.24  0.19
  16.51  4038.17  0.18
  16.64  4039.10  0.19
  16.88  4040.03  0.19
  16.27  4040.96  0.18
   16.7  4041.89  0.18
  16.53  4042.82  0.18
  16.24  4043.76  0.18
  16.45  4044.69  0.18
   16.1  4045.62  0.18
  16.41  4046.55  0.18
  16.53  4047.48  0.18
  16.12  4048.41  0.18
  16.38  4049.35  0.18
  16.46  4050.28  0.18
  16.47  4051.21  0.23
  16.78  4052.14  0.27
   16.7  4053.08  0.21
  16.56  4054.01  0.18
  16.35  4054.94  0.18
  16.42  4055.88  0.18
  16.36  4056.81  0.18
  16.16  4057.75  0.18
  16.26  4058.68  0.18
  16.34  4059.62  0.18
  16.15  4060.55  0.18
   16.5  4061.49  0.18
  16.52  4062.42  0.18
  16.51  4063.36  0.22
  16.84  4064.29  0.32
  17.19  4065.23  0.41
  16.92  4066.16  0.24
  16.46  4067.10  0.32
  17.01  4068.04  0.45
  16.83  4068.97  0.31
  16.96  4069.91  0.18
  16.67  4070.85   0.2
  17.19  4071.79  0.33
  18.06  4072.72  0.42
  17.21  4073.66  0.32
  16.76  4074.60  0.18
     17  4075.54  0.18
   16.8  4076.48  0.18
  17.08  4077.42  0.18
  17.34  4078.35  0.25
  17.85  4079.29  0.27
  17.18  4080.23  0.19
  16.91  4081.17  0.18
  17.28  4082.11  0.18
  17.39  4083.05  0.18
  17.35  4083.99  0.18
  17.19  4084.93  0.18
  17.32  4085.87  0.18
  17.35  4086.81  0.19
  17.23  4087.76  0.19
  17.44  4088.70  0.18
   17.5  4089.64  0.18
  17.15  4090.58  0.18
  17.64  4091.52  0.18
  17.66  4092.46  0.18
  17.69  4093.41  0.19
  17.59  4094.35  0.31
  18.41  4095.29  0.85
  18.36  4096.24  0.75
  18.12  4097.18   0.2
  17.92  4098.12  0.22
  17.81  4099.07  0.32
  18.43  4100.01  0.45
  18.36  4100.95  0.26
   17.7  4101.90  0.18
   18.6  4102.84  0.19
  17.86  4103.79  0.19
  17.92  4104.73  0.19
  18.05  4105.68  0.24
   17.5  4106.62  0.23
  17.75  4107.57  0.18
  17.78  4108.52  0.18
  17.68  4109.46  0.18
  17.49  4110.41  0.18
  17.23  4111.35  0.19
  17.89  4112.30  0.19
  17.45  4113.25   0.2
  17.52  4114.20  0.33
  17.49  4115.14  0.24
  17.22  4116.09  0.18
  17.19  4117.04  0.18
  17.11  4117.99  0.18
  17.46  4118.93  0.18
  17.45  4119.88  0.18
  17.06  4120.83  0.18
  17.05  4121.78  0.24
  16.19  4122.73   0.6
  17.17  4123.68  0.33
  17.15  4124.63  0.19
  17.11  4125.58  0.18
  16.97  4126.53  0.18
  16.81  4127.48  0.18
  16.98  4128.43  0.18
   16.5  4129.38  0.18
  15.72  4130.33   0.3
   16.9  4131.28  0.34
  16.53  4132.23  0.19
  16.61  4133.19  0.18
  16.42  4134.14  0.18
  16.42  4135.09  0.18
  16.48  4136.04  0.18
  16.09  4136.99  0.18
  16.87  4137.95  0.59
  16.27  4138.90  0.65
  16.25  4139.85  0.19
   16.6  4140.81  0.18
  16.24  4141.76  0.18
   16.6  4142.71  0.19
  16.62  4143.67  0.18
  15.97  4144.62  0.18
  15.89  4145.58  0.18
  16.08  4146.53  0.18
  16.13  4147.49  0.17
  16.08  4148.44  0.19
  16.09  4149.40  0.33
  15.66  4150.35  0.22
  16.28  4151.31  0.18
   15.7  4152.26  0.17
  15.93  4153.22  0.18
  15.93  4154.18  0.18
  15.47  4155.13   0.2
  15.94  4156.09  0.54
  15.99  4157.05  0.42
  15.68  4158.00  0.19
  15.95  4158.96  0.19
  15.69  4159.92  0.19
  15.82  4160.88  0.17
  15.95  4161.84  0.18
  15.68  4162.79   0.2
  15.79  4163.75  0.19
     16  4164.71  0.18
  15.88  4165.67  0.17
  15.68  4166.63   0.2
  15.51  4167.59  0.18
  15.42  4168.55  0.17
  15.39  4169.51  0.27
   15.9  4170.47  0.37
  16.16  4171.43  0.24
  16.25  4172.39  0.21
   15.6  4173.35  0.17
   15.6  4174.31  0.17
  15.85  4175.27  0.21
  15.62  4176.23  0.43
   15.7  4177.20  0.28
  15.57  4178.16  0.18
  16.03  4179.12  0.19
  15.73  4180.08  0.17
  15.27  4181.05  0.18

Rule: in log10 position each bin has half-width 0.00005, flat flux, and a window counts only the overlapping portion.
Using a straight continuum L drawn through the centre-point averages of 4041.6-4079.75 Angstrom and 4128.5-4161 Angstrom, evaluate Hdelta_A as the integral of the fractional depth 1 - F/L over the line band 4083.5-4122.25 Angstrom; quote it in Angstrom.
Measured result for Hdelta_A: -2.84 Angstrom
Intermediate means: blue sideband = 16.7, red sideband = 16.2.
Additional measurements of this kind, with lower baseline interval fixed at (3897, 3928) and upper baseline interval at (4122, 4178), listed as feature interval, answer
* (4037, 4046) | 0.5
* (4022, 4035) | 0.6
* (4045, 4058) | 0.8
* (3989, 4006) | 0.6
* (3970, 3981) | -0.2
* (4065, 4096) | -0.4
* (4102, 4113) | -0.7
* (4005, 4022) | 0.7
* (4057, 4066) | 0.4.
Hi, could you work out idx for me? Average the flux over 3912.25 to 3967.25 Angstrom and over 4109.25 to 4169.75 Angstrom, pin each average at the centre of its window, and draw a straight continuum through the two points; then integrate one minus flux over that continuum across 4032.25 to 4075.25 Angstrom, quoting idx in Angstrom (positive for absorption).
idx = 2.2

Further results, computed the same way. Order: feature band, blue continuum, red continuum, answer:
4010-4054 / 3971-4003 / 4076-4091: 2.3 Angstrom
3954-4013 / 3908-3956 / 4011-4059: -1.3 Angstrom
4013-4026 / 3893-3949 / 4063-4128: 0.8 Angstrom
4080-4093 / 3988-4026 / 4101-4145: -0.1 Angstrom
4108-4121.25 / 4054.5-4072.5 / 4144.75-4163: -1.0 Angstrom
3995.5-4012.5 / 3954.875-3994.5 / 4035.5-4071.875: 0.4 Angstrom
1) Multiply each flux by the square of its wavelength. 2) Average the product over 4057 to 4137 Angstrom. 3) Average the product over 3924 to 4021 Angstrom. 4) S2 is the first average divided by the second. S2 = 1.00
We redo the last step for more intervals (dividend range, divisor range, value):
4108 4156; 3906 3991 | 0.97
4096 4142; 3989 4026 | 1.05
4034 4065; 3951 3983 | 0.91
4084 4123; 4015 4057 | 1.09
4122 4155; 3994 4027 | 1.01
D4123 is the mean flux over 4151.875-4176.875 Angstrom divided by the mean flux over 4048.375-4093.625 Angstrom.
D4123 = 0.9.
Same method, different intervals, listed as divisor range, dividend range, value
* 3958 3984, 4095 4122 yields 0.94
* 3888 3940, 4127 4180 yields 0.83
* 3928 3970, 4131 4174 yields 0.85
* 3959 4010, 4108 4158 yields 0.91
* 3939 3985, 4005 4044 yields 0.90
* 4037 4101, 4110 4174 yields 0.96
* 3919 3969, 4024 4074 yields 0.88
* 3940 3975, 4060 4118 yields 0.91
